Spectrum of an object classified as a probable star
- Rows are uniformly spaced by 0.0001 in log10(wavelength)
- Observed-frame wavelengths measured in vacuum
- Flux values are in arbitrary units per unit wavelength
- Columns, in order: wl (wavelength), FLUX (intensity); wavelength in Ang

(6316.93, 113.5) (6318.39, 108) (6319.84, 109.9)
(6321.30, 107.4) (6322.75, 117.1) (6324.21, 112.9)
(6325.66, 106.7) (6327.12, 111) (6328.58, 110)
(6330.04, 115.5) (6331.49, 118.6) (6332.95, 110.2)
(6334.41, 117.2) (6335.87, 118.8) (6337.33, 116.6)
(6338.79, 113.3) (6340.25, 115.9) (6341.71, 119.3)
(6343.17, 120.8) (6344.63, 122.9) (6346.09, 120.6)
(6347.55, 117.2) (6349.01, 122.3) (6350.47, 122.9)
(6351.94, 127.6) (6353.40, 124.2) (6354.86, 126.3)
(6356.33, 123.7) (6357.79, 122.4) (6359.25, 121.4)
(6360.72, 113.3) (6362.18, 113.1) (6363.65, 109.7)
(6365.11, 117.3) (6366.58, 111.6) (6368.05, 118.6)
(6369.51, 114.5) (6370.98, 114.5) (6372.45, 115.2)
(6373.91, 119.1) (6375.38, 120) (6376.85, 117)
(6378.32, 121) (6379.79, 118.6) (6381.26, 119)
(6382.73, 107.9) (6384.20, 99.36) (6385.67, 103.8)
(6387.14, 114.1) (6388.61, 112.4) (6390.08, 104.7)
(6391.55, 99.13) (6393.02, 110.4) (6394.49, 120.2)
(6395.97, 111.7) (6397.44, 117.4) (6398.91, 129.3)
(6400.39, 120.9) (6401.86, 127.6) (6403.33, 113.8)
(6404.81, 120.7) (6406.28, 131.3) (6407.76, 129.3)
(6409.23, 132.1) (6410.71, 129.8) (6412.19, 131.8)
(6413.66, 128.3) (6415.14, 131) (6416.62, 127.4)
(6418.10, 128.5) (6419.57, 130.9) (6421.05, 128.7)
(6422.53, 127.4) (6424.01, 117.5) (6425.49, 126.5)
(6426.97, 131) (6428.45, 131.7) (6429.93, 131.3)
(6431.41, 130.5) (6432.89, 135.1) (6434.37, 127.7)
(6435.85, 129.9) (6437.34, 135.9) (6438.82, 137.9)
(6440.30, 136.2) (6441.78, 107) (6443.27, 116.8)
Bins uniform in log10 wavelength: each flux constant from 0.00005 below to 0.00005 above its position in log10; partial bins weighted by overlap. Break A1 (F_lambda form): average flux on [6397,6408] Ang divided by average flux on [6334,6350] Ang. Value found 1.0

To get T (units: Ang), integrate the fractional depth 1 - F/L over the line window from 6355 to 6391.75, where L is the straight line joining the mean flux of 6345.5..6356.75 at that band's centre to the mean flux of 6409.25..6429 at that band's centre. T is 3.1 Ang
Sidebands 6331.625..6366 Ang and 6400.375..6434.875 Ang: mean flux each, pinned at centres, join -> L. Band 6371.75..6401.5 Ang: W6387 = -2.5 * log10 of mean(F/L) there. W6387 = 0.09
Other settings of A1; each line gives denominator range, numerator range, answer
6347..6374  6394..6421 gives 1.06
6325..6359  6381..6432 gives 1.03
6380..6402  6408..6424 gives 1.14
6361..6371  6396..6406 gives 1.06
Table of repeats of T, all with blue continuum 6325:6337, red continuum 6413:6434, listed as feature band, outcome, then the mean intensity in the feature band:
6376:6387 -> 0.8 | 112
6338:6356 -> -0.8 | 121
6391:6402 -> 0.7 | 117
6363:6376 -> 0.5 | 116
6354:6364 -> -0.1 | 119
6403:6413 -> -0.1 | 128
